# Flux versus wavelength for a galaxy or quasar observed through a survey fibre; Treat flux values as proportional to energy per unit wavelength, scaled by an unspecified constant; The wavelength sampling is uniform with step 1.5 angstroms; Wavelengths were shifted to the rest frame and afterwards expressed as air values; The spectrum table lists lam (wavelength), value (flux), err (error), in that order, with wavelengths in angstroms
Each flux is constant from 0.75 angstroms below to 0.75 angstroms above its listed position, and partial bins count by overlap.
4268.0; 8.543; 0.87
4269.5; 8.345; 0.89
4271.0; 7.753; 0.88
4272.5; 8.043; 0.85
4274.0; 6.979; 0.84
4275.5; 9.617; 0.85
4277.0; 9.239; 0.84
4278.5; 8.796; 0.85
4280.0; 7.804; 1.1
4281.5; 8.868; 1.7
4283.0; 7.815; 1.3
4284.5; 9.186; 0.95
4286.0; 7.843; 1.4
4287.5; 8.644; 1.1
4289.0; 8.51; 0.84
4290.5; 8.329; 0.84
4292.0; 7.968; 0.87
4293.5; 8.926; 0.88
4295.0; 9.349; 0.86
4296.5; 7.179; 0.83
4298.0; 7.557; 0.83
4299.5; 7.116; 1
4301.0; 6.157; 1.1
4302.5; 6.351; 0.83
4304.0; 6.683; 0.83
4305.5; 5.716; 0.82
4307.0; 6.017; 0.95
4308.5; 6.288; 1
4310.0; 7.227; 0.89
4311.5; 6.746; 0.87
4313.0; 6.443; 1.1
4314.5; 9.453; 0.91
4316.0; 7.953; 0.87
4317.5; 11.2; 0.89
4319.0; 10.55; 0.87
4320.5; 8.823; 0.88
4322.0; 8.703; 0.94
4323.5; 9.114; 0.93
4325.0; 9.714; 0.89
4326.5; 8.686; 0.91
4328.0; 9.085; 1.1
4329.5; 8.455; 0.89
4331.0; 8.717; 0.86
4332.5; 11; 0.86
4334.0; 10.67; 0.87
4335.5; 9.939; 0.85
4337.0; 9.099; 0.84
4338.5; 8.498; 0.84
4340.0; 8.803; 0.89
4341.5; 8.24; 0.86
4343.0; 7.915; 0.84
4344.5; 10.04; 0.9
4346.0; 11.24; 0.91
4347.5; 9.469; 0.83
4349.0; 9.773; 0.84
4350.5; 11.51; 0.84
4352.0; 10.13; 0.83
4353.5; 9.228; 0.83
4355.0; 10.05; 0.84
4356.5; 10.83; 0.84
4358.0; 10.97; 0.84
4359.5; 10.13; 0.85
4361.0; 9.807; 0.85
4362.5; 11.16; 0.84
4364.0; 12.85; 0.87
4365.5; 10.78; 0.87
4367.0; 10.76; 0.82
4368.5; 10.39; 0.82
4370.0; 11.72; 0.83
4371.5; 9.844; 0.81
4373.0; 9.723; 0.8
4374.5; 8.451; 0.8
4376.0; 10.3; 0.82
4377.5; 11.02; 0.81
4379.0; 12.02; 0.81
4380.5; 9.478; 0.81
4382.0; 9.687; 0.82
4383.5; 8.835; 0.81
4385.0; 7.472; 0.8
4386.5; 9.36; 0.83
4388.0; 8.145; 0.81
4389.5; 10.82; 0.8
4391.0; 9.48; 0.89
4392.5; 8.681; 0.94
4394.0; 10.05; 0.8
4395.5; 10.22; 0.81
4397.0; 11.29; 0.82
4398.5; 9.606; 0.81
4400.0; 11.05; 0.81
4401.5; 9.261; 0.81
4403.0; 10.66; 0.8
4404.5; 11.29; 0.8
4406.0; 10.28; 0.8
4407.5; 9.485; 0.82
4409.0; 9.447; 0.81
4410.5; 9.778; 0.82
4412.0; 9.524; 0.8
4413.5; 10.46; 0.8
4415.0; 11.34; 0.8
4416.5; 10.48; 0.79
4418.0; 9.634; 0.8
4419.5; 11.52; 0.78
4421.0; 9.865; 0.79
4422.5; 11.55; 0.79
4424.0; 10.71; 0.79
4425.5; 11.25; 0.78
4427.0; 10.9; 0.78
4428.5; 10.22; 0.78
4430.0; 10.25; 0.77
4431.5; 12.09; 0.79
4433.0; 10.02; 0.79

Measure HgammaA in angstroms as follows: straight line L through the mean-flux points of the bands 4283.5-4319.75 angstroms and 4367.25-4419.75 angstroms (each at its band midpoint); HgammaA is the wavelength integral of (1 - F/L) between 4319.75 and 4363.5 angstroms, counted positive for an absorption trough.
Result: -4.4 angstroms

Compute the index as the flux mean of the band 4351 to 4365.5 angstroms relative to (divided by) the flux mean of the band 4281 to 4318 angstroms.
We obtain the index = 1.4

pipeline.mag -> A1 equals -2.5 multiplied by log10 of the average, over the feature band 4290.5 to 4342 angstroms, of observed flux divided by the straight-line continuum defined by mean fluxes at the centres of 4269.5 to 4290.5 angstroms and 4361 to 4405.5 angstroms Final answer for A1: 0.09 mag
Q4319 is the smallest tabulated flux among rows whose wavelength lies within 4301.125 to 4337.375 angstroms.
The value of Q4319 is 5.716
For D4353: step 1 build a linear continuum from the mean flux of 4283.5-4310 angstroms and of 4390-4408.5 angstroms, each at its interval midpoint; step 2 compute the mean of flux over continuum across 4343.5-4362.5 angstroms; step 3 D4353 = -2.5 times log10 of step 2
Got -0.151 mag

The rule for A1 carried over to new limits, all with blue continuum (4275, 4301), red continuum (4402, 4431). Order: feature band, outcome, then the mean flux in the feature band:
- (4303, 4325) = 0.10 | 7.97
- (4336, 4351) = -0.02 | 9.43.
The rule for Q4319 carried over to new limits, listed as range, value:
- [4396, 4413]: 9.261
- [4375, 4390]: 7.472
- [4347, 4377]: 8.451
